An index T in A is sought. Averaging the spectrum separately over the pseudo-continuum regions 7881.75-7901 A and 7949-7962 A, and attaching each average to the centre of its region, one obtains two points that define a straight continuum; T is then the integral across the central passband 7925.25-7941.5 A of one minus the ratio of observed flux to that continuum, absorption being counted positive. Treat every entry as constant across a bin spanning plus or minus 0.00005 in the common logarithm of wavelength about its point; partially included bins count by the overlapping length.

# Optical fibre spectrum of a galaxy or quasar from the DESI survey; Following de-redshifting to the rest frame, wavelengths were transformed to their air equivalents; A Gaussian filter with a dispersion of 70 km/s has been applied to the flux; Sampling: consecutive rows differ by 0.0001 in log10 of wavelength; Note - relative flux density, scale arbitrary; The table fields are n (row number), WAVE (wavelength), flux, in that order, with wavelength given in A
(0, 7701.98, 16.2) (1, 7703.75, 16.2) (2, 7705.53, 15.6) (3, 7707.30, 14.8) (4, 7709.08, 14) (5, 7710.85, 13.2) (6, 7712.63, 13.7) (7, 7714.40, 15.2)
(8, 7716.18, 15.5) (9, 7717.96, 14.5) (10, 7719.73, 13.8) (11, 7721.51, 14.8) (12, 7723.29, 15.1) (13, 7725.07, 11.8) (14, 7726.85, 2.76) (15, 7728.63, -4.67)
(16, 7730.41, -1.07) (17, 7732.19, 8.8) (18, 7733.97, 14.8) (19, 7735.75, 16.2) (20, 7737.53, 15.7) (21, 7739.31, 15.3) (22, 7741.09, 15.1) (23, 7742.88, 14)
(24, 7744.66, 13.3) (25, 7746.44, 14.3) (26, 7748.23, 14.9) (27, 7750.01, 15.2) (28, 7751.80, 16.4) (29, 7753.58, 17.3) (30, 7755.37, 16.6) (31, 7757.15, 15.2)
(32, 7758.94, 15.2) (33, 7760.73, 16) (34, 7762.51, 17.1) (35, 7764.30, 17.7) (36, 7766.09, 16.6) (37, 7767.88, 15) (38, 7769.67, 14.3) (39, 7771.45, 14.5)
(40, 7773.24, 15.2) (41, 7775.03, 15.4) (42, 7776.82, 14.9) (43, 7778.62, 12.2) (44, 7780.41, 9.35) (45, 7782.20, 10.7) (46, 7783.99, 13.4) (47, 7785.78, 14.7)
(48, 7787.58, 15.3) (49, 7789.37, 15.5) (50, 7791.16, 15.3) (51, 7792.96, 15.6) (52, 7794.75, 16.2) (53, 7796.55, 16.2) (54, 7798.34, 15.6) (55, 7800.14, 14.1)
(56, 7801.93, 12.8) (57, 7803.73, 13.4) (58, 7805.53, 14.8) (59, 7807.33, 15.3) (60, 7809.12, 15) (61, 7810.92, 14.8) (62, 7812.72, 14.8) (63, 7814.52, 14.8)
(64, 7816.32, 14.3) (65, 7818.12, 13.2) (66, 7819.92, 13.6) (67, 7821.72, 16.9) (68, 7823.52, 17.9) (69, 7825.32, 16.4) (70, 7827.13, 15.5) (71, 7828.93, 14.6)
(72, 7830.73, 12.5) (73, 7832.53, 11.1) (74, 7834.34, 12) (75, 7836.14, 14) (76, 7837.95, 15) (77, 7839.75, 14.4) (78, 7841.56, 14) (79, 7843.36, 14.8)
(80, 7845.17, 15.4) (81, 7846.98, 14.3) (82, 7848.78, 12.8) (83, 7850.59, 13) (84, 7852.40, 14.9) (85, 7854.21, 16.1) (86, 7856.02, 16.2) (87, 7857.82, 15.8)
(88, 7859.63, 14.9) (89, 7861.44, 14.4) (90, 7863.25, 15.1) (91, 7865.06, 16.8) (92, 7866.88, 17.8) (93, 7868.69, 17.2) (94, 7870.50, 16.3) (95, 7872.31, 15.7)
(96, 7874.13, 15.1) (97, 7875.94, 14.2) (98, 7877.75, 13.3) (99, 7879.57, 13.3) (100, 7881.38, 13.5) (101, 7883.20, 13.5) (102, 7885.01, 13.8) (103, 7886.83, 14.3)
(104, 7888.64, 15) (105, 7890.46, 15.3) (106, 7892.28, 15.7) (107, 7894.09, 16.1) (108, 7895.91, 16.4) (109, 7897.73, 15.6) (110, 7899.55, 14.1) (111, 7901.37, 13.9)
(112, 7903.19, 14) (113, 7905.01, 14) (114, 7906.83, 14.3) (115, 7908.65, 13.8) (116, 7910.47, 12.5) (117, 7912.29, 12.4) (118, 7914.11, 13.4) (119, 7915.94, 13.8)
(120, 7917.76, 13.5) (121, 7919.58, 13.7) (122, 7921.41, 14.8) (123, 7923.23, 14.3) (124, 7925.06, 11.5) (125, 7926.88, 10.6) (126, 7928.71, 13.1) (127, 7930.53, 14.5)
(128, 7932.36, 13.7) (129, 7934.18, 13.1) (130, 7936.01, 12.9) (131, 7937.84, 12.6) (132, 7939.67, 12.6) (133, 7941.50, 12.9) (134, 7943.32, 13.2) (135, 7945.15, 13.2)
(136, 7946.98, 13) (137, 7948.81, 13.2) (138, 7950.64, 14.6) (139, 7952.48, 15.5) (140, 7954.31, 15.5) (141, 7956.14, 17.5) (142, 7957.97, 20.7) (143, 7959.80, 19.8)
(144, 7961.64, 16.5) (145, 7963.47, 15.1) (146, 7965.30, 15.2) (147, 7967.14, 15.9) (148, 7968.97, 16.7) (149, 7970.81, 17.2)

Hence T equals 3.4 A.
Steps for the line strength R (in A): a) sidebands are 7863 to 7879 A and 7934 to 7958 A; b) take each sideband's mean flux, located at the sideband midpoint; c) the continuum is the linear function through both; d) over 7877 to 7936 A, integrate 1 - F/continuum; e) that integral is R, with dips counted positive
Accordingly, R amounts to 4.2 A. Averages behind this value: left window 15.7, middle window 13.9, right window 14.1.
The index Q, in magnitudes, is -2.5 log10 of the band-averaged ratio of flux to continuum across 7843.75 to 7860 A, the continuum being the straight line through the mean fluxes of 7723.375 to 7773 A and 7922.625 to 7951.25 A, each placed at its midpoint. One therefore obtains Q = -0.13 mag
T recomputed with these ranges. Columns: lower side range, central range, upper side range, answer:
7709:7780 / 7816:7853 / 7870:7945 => -1.5 A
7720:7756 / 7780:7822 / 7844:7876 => -1.6 A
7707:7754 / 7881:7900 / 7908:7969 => -1.4 A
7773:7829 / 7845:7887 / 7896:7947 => -2.8 A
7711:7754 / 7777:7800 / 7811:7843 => -0.9 A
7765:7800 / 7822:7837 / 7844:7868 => 0.6 A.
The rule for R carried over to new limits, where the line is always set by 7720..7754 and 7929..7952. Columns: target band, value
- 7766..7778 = -2.6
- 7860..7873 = -3.3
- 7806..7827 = -4.4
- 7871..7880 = -1.1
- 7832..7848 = -1.6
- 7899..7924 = -1.1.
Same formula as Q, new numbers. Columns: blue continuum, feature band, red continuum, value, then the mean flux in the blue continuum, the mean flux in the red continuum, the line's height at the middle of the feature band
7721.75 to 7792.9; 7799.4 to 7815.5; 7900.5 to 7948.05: -0.08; 13.5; 13.3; 13.4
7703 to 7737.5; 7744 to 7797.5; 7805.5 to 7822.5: -0.12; 11.9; 14.7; 13.4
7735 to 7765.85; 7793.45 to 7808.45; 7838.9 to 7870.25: 0.04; 15.6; 15.2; 15.4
